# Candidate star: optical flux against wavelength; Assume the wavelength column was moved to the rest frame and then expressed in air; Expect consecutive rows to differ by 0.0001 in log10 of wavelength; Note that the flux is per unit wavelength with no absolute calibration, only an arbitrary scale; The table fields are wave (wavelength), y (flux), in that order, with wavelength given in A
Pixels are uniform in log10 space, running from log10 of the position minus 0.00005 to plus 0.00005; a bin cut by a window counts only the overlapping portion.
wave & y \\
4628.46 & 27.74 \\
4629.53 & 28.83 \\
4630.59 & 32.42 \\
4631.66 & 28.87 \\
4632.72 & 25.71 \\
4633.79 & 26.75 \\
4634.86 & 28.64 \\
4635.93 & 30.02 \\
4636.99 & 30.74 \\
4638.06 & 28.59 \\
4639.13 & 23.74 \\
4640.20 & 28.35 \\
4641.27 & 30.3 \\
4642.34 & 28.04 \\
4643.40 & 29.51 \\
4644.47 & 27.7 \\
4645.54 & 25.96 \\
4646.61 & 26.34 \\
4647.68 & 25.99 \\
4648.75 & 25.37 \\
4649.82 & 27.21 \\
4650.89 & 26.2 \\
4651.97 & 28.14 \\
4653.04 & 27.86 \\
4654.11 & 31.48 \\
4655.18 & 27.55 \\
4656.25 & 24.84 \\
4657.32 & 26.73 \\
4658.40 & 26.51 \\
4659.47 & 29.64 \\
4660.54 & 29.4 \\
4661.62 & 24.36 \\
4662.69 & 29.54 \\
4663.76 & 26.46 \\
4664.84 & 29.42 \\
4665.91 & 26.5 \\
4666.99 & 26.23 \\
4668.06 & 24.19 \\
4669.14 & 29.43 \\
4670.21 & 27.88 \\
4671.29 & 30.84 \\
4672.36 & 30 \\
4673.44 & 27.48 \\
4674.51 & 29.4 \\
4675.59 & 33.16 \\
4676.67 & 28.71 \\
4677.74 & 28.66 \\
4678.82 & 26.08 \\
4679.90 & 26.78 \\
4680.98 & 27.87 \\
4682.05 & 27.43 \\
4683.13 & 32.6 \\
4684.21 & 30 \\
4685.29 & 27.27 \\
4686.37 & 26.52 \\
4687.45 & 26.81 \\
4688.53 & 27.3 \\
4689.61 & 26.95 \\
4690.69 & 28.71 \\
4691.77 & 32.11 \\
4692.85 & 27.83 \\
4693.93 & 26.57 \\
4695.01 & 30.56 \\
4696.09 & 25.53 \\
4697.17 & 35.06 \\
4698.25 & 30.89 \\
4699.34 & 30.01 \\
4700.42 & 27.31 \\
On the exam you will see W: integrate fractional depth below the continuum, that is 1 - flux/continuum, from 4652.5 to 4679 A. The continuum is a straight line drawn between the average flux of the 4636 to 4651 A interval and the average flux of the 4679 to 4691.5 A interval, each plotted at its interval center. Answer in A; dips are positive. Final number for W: -0.29 A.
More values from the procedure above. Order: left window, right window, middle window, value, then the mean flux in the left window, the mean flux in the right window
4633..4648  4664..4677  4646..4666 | 0.6 A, 27.9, 28.5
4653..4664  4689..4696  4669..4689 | -0.3 A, 27.7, 28.6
